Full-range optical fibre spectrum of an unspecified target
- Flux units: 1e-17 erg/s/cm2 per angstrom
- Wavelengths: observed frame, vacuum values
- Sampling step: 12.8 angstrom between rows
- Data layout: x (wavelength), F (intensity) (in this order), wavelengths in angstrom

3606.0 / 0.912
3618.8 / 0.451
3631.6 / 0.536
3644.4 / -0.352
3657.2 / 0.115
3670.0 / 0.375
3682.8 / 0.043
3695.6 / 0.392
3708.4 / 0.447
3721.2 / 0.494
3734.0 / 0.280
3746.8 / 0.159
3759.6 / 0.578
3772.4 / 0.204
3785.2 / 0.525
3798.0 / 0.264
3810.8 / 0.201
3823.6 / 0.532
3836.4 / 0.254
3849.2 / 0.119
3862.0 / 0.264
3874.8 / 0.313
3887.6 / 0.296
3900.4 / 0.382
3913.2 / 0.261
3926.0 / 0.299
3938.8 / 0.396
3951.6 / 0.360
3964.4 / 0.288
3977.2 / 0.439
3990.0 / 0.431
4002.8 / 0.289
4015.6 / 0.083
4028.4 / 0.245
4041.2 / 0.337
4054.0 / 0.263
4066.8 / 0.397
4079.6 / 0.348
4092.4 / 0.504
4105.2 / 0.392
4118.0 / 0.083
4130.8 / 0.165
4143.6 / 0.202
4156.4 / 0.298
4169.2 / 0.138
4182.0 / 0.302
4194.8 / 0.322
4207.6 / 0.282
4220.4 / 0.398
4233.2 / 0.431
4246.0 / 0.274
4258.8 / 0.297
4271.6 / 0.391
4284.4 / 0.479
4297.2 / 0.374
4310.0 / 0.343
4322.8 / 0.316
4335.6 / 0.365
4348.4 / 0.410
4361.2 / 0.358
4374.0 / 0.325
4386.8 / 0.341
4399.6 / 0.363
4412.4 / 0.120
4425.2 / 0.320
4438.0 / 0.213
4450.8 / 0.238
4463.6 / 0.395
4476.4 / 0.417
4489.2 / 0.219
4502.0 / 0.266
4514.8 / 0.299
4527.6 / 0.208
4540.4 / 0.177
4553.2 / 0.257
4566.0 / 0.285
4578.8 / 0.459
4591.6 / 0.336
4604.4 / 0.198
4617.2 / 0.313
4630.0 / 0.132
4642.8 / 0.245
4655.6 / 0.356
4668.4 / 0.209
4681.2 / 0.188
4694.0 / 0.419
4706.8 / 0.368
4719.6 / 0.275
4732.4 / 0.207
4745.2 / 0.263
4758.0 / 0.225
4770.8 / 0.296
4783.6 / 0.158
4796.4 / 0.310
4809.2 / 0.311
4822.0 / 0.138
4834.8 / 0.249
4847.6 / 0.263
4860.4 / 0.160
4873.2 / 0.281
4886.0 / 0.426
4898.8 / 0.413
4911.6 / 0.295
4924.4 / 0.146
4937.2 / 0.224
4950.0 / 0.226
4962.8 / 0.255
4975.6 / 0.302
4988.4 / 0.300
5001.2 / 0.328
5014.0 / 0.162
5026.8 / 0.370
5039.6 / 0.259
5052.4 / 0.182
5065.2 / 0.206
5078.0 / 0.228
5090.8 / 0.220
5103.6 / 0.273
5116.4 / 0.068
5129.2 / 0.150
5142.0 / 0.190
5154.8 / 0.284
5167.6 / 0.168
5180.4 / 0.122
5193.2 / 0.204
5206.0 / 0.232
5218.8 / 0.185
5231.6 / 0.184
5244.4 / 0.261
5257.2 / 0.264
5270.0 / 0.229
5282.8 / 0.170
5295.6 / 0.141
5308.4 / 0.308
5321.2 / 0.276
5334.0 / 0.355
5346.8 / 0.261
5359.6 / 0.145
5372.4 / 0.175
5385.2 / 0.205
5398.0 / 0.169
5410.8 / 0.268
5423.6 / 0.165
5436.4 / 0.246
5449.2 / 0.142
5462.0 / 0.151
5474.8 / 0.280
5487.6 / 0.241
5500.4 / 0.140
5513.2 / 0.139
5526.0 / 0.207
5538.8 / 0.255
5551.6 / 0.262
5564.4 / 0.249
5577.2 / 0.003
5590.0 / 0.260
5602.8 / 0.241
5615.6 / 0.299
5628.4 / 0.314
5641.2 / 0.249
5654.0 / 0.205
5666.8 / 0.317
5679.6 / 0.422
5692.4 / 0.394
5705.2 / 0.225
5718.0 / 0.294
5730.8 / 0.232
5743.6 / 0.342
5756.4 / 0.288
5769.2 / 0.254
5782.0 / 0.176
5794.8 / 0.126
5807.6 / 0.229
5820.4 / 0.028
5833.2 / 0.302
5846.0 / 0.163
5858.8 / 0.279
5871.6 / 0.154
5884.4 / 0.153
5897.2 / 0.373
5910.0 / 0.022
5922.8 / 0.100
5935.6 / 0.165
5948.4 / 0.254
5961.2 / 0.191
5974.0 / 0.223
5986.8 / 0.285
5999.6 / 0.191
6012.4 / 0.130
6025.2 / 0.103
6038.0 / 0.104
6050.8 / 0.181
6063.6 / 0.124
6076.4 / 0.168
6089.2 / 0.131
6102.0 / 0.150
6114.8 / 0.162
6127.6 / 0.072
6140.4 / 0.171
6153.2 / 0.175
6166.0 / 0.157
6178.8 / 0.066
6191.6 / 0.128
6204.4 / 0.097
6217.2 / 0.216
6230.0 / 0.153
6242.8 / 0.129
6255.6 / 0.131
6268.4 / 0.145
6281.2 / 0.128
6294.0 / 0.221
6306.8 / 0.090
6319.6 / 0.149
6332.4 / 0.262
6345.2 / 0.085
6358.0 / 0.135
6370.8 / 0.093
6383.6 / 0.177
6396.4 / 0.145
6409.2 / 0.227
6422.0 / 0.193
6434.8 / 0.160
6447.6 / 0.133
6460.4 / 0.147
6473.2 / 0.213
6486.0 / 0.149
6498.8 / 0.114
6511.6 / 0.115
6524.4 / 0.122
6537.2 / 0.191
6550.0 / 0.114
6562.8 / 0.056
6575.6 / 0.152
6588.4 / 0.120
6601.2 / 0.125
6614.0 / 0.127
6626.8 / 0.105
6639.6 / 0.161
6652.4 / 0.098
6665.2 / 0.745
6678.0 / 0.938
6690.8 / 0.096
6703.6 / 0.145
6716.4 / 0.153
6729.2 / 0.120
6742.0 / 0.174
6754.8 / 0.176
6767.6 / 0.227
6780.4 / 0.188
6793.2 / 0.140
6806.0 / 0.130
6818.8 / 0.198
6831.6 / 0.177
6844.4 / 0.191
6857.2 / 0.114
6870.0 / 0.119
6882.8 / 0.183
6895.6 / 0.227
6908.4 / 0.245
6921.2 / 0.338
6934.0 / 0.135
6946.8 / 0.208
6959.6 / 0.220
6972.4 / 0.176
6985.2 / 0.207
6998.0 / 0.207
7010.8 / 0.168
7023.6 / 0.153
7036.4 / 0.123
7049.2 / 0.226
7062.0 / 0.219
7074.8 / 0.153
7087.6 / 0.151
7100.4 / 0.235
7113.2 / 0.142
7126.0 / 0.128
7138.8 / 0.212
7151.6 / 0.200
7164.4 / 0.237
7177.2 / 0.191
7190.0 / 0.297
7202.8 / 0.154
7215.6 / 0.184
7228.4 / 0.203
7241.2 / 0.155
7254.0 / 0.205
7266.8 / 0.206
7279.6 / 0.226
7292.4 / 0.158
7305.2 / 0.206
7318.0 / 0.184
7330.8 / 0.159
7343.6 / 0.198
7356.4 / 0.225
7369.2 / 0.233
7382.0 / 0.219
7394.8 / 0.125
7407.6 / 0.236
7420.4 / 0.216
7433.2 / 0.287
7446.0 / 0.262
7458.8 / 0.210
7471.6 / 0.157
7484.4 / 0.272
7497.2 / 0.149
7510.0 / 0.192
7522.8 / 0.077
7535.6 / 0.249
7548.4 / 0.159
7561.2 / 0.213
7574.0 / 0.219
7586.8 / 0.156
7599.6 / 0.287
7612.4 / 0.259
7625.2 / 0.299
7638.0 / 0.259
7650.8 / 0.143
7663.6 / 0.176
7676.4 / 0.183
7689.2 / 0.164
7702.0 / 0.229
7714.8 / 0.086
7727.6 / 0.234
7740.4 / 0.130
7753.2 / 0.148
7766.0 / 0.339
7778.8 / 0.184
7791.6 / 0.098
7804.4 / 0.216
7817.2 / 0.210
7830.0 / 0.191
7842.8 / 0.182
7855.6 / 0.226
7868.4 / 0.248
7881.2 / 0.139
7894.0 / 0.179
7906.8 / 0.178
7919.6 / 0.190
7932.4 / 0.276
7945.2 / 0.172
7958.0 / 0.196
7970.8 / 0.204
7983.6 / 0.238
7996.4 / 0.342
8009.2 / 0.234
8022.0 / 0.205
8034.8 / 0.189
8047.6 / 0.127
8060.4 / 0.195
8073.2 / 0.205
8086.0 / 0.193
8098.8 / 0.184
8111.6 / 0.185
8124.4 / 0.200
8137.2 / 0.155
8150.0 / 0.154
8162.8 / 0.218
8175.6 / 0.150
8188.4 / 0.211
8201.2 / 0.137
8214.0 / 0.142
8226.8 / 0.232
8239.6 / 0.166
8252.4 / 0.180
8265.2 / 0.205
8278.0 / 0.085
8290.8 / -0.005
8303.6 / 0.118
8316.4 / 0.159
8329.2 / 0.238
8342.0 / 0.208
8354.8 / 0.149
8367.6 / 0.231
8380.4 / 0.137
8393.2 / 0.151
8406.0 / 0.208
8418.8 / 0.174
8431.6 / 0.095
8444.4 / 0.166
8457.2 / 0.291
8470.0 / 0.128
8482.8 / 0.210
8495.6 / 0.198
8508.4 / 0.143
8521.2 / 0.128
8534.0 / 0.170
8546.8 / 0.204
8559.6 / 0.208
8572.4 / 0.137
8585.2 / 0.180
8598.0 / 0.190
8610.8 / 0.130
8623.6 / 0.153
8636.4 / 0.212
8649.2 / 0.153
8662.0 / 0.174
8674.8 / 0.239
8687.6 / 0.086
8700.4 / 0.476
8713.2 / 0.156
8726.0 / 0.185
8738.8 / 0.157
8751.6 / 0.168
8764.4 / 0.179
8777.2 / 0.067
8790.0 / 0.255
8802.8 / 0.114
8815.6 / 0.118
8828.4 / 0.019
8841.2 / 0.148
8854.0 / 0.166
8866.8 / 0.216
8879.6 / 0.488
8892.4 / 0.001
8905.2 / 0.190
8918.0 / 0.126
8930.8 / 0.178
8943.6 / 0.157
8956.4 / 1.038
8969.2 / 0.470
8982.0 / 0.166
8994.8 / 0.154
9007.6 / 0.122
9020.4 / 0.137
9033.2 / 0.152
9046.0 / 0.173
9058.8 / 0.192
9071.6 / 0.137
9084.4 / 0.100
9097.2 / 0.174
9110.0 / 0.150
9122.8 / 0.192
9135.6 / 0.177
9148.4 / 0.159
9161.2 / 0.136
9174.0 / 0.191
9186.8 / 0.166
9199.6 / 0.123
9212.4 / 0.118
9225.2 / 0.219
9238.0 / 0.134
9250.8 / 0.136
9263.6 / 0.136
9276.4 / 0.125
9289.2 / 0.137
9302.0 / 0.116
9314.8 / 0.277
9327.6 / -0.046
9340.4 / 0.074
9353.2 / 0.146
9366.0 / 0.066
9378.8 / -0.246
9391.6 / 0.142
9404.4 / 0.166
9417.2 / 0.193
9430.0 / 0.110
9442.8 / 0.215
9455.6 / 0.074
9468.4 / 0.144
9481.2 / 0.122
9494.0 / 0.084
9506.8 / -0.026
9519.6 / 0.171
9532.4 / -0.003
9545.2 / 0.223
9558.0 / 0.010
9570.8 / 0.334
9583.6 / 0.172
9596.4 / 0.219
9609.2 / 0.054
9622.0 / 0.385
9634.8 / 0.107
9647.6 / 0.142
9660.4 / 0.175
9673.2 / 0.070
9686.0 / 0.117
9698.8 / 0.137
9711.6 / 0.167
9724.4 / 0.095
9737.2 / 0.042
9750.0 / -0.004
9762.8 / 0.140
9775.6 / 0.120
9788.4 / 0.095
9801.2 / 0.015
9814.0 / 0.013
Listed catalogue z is 0.79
